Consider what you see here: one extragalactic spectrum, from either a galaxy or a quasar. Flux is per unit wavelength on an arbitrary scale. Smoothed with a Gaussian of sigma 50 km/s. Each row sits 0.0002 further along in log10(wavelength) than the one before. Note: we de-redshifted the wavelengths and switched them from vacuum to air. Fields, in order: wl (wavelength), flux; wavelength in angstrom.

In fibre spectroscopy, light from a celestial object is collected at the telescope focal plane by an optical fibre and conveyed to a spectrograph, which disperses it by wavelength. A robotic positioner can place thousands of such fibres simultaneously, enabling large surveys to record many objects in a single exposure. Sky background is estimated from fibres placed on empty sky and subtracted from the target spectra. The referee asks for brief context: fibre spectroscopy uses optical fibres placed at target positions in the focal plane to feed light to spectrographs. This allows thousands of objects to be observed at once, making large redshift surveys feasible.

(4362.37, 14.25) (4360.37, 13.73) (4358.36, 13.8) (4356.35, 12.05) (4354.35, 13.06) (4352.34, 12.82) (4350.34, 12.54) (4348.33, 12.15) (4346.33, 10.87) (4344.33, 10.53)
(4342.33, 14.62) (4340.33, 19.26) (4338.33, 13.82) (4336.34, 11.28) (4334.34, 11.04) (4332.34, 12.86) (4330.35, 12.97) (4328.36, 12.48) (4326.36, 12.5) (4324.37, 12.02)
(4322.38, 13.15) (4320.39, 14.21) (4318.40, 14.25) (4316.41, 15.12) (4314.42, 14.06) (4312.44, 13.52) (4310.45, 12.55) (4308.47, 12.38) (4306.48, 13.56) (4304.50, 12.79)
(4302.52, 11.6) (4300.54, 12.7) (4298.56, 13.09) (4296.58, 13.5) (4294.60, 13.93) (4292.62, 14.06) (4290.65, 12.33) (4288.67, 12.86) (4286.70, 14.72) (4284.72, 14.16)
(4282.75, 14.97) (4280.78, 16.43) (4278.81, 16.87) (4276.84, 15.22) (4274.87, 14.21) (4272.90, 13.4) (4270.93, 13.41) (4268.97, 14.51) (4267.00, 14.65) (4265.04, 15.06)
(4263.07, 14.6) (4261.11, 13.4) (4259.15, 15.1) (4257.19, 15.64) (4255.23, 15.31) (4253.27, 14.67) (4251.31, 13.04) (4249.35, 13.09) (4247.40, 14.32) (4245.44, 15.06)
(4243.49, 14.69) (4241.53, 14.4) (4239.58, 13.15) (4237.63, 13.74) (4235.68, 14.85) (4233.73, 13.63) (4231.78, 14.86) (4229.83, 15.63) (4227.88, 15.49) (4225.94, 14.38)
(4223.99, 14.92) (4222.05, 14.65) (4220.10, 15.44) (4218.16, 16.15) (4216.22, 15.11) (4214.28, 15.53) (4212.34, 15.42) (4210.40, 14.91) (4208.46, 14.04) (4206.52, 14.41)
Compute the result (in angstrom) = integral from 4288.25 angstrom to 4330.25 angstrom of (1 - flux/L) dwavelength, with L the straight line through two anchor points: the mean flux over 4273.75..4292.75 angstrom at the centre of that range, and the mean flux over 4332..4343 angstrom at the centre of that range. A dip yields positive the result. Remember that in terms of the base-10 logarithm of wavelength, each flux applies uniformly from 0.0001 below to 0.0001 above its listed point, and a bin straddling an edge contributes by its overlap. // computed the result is 3.1 angstrom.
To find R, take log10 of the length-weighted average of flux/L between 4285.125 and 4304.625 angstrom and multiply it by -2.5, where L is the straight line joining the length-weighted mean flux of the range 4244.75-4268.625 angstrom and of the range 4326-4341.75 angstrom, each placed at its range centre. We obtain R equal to 0.058 mag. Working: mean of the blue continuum 14.5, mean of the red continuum 13.3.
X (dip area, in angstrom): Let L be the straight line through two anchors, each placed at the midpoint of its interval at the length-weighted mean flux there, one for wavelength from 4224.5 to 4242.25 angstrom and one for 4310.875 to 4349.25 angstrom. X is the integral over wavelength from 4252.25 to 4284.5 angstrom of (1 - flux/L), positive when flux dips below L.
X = -1.9 angstrom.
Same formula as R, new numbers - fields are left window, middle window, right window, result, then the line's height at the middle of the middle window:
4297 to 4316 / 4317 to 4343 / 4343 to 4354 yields -0.09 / 12.4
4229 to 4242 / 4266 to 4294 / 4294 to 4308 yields -0.08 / 13.4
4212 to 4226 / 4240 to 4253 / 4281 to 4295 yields 0.05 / 14.7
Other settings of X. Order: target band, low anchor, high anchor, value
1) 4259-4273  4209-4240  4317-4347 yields -0.07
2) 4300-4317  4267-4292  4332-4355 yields 0.77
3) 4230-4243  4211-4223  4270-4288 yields 0.83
